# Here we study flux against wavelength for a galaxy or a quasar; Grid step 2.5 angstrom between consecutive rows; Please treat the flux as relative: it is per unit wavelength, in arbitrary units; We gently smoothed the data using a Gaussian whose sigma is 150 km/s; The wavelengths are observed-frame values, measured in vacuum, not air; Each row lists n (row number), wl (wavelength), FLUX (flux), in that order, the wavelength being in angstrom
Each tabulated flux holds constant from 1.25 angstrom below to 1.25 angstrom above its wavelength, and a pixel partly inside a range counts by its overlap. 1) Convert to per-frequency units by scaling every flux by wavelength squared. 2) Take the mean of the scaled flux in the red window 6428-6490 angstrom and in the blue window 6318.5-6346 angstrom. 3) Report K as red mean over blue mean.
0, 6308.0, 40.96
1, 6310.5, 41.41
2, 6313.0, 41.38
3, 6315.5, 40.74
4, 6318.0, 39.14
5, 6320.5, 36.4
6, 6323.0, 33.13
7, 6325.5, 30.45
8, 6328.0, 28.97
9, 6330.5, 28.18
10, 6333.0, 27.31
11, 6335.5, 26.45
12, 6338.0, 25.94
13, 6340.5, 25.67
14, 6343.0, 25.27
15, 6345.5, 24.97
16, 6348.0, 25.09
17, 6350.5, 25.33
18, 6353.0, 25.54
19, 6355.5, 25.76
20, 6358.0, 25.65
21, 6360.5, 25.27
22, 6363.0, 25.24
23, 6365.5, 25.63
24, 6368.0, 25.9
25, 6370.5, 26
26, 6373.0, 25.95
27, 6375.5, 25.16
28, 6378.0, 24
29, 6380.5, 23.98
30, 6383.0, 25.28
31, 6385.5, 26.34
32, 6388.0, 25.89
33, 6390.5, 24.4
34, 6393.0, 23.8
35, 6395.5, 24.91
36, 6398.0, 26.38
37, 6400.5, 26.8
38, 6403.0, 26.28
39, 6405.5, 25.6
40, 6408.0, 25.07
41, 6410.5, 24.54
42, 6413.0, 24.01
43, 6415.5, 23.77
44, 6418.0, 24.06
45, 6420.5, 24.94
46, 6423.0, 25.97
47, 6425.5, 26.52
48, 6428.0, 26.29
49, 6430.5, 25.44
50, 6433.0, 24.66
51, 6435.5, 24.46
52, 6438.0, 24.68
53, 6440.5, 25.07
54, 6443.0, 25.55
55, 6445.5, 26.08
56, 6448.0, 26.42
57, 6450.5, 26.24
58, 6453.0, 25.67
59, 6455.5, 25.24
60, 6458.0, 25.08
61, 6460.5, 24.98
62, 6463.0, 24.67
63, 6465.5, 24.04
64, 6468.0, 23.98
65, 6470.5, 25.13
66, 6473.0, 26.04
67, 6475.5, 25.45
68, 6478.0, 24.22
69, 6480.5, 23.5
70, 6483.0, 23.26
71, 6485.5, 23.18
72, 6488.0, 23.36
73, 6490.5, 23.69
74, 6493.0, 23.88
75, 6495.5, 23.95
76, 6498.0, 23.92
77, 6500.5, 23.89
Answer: 0.9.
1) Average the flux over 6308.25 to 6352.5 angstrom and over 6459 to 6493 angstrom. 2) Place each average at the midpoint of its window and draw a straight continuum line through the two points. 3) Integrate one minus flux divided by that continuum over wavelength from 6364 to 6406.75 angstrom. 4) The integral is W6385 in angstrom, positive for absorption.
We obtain 4.6 angstrom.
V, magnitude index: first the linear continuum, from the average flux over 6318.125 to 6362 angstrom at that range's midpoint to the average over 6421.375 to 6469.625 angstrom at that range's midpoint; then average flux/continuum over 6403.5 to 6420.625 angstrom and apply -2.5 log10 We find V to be 0.062 mag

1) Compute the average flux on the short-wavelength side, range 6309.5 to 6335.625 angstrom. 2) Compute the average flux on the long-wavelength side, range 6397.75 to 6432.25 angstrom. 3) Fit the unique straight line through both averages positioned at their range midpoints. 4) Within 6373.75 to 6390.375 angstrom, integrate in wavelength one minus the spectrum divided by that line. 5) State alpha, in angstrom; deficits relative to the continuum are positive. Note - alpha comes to 1.99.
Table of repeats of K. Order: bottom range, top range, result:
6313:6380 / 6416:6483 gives 0.93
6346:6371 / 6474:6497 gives 0.97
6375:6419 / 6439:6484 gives 1.02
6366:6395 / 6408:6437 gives 1.01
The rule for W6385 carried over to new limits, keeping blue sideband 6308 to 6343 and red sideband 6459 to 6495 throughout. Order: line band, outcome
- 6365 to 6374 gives 1.3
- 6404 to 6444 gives 3.2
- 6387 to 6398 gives 1.5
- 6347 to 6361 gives 2.6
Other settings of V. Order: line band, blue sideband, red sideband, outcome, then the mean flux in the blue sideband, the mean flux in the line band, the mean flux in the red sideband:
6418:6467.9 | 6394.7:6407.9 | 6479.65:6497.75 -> -0.021 mag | 26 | 25.3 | 23.6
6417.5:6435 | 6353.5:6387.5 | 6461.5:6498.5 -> -0.028 mag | 25.4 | 25.4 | 24.2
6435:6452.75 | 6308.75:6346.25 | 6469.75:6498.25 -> 0.023 mag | 31.9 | 25.6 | 24.1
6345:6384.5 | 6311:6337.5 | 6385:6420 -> 0.147 mag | 33.2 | 25.3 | 25.1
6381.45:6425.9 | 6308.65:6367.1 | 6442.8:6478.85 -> 0.085 mag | 29.6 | 25.2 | 25.3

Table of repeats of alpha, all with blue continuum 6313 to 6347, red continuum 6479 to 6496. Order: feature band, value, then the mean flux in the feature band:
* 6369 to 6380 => 1.30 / 25.2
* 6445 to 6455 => -0.33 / 26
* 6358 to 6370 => 1.45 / 25.6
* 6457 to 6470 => 0.02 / 24.6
